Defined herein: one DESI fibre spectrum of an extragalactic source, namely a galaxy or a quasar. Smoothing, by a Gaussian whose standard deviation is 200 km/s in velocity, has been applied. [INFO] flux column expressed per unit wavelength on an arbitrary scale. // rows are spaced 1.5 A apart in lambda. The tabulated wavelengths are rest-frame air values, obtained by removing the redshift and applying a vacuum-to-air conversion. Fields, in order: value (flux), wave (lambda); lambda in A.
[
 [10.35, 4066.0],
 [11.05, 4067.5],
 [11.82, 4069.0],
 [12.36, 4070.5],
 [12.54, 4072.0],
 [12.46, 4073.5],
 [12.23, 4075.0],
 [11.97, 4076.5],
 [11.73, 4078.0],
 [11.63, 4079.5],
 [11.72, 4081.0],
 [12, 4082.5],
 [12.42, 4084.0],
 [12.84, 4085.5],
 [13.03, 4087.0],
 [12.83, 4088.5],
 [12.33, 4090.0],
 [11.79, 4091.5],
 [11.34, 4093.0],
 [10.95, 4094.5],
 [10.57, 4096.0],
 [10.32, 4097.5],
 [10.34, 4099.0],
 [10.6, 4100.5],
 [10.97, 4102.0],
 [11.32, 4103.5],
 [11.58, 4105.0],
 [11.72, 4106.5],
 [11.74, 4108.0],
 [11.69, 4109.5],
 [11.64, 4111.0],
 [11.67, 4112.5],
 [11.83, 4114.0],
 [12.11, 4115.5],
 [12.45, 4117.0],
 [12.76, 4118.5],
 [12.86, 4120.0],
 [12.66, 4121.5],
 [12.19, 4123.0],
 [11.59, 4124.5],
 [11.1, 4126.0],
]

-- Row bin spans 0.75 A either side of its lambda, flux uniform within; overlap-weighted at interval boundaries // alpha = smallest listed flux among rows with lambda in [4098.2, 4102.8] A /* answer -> 10.34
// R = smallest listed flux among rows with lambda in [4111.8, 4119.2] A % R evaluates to 11.67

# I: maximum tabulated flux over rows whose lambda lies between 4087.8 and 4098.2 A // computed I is 12.83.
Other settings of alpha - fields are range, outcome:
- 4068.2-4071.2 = 11.82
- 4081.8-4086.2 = 12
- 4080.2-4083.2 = 11.72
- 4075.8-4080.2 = 11.63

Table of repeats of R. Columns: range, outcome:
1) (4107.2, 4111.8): 11.64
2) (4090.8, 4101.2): 10.32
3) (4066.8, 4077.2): 11.05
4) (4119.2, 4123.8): 12.19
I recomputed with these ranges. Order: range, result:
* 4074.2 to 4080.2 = 12.23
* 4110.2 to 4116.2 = 12.11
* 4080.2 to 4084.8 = 12.42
